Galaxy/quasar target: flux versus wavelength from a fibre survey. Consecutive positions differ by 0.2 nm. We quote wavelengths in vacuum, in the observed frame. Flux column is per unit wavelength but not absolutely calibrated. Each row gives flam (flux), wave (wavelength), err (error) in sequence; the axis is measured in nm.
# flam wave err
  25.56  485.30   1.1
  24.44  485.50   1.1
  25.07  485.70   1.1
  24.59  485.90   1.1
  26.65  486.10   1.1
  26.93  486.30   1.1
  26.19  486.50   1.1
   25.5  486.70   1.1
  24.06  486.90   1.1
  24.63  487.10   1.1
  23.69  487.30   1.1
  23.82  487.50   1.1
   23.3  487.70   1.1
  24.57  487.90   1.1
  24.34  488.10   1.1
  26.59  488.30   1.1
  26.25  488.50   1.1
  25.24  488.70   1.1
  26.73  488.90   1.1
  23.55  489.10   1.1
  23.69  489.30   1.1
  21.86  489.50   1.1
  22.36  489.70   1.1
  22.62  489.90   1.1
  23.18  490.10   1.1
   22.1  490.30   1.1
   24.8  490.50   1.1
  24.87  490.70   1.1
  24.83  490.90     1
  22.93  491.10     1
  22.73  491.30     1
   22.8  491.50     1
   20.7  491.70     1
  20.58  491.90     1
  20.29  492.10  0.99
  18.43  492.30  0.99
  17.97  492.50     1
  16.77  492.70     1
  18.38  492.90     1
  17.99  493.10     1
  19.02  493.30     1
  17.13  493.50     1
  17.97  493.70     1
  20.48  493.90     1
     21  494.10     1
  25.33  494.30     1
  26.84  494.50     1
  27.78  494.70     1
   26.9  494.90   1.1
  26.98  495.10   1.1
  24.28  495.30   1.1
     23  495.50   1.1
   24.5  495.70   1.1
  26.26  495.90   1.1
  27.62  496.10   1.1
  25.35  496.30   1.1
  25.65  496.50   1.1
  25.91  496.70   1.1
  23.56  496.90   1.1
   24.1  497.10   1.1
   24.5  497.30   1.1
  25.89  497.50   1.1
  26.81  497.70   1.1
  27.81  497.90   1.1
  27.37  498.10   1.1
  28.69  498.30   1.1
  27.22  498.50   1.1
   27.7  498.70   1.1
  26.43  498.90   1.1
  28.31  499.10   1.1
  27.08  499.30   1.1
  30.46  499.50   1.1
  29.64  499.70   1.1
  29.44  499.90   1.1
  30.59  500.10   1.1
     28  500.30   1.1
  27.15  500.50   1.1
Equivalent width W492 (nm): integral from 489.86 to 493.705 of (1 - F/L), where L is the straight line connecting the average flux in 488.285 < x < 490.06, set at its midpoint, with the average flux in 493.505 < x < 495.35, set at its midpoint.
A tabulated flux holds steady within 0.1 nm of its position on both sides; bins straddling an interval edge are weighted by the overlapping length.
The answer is 0.505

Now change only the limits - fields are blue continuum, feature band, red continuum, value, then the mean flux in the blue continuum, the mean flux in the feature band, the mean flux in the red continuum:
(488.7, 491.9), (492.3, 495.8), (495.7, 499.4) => 0.442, 23.3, 21.8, 26.4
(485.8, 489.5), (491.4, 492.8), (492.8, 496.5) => 0.247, 24.9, 19.6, 23.2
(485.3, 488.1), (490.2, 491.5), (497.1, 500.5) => 0.112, 24.9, 23.6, 27.7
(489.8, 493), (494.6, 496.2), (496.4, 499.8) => -0.078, 21.5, 25.9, 26.9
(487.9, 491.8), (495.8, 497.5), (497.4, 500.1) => 0.102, 23.8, 25.4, 28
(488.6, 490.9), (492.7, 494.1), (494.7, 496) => 0.357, 23.8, 18.6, 25.5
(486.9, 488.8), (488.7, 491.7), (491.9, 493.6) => -0.256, 24.7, 23.5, 18.4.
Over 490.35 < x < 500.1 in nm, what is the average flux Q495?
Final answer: 24.2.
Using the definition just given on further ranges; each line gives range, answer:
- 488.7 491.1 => 23.7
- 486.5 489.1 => 24.9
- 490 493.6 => 20.9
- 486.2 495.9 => 23.1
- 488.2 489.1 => 25.9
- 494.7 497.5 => 25.4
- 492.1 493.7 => 18.1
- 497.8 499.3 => 27.6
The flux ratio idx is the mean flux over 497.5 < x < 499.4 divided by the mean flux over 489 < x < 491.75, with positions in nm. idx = 1.19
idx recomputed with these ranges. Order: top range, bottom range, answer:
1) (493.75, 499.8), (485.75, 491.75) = 1.07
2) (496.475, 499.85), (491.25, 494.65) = 1.33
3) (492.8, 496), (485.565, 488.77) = 0.91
